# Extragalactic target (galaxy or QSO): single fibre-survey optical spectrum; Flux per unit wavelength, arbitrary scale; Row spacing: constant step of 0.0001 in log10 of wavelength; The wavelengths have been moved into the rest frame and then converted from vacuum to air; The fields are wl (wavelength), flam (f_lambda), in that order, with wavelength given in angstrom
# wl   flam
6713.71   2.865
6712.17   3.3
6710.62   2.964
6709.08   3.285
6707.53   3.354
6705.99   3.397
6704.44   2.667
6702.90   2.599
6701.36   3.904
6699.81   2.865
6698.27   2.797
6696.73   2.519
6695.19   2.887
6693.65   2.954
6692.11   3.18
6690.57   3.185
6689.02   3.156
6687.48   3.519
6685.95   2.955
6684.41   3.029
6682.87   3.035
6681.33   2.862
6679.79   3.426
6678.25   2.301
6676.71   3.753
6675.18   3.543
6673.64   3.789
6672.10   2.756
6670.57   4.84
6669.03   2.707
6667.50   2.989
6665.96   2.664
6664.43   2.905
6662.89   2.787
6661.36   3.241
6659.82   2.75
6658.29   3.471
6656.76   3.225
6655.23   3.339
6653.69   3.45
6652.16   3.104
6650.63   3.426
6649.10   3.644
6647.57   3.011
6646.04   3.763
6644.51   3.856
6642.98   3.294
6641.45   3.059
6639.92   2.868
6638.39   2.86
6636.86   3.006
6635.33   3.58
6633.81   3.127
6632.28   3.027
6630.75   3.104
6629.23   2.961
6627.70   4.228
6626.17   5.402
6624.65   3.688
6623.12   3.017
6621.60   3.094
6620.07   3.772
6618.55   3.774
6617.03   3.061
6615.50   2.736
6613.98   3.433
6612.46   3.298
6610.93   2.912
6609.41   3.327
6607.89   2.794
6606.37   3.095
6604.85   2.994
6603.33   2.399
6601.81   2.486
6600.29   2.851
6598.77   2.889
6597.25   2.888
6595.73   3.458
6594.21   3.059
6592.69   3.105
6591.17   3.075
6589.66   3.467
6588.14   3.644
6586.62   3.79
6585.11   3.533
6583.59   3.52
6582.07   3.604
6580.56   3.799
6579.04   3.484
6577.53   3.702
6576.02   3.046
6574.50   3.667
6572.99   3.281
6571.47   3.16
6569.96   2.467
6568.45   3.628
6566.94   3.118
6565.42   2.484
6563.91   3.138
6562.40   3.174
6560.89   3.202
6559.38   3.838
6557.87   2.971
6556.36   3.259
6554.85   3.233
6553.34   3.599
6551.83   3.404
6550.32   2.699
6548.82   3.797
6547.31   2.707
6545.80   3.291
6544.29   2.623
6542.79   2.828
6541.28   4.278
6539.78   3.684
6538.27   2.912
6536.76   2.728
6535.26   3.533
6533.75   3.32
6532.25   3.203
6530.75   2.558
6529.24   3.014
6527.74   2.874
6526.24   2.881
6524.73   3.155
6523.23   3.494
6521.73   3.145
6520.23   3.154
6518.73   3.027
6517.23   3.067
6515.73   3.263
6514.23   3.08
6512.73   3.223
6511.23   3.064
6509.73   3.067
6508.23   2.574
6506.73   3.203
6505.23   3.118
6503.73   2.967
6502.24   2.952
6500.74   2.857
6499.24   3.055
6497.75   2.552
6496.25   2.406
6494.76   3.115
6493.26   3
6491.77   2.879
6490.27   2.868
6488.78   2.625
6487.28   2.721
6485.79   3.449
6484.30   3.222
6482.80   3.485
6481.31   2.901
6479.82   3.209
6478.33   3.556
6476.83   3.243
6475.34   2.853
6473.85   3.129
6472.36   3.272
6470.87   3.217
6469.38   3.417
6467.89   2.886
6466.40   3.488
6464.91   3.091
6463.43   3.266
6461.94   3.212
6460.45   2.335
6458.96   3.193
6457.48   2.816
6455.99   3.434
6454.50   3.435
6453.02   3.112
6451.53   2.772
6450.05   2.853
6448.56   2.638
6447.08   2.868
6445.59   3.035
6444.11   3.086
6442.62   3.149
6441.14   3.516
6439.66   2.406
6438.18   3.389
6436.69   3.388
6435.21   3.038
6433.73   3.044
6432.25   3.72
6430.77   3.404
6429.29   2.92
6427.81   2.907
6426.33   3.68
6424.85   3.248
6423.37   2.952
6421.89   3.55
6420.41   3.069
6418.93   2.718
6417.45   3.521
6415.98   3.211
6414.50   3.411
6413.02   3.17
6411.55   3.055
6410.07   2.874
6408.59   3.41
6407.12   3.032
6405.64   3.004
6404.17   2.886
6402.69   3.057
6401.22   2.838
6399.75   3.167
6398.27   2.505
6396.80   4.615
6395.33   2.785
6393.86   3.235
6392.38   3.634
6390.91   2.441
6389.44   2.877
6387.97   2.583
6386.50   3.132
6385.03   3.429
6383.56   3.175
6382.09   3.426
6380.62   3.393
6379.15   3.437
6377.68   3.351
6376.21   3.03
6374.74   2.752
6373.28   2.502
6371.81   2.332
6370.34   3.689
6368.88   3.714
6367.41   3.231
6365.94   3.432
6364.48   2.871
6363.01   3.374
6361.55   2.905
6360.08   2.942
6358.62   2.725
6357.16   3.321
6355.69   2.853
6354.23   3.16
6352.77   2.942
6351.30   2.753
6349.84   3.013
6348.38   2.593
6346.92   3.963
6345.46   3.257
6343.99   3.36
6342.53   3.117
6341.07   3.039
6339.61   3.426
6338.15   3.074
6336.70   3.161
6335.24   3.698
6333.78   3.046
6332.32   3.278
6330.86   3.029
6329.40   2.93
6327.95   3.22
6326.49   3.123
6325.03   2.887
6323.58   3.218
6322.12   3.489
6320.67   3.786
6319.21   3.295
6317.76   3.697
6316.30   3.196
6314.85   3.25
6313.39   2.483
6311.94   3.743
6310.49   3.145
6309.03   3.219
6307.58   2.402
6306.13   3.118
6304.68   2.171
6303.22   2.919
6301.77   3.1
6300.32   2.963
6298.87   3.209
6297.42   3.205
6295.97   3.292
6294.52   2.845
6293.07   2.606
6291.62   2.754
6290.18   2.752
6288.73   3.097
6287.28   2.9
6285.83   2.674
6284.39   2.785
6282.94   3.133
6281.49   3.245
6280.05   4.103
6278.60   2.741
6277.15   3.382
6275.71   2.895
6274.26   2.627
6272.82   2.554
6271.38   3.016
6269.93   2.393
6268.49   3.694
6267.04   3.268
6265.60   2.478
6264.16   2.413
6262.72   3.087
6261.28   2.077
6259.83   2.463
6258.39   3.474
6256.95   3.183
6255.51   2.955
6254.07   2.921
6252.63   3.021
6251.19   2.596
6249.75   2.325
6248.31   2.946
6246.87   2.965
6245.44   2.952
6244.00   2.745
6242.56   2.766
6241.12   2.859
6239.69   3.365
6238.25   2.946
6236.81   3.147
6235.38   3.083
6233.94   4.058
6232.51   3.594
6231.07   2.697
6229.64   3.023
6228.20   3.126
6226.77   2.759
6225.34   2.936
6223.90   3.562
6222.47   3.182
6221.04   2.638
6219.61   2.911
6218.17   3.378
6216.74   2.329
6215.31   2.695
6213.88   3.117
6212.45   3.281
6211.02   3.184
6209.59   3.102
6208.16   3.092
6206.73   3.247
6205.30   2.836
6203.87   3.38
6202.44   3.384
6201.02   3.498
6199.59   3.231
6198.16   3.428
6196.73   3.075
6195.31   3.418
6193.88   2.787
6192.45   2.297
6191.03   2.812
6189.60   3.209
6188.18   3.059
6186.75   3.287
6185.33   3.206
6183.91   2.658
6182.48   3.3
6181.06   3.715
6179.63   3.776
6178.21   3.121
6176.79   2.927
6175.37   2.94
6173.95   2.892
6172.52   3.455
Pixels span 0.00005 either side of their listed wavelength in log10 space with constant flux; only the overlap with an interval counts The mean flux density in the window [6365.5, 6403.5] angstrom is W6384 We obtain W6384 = 3.14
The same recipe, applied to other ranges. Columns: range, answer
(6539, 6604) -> 3.24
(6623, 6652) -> 3.42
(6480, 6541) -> 3.05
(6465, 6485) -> 3.22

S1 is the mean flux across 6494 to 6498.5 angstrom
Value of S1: 2.69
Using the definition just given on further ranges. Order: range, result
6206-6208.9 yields 3.17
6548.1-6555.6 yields 3.35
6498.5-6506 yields 2.99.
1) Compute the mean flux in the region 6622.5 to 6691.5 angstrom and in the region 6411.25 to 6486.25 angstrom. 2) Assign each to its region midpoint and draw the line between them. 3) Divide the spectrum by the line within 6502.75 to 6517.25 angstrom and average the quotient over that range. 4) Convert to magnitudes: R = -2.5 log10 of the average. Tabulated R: 0.046 mag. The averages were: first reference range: 3.16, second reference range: 3.28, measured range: 3.06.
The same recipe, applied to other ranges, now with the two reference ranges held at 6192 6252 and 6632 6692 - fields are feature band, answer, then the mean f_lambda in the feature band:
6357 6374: 0.01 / 3.08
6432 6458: 0.02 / 3.08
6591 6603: 0.09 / 2.95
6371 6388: 0.01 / 3.07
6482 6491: 0.03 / 3.06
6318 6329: -0.07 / 3.3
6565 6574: 0.04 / 3.06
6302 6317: 0.04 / 2.97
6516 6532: 0.04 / 3.05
